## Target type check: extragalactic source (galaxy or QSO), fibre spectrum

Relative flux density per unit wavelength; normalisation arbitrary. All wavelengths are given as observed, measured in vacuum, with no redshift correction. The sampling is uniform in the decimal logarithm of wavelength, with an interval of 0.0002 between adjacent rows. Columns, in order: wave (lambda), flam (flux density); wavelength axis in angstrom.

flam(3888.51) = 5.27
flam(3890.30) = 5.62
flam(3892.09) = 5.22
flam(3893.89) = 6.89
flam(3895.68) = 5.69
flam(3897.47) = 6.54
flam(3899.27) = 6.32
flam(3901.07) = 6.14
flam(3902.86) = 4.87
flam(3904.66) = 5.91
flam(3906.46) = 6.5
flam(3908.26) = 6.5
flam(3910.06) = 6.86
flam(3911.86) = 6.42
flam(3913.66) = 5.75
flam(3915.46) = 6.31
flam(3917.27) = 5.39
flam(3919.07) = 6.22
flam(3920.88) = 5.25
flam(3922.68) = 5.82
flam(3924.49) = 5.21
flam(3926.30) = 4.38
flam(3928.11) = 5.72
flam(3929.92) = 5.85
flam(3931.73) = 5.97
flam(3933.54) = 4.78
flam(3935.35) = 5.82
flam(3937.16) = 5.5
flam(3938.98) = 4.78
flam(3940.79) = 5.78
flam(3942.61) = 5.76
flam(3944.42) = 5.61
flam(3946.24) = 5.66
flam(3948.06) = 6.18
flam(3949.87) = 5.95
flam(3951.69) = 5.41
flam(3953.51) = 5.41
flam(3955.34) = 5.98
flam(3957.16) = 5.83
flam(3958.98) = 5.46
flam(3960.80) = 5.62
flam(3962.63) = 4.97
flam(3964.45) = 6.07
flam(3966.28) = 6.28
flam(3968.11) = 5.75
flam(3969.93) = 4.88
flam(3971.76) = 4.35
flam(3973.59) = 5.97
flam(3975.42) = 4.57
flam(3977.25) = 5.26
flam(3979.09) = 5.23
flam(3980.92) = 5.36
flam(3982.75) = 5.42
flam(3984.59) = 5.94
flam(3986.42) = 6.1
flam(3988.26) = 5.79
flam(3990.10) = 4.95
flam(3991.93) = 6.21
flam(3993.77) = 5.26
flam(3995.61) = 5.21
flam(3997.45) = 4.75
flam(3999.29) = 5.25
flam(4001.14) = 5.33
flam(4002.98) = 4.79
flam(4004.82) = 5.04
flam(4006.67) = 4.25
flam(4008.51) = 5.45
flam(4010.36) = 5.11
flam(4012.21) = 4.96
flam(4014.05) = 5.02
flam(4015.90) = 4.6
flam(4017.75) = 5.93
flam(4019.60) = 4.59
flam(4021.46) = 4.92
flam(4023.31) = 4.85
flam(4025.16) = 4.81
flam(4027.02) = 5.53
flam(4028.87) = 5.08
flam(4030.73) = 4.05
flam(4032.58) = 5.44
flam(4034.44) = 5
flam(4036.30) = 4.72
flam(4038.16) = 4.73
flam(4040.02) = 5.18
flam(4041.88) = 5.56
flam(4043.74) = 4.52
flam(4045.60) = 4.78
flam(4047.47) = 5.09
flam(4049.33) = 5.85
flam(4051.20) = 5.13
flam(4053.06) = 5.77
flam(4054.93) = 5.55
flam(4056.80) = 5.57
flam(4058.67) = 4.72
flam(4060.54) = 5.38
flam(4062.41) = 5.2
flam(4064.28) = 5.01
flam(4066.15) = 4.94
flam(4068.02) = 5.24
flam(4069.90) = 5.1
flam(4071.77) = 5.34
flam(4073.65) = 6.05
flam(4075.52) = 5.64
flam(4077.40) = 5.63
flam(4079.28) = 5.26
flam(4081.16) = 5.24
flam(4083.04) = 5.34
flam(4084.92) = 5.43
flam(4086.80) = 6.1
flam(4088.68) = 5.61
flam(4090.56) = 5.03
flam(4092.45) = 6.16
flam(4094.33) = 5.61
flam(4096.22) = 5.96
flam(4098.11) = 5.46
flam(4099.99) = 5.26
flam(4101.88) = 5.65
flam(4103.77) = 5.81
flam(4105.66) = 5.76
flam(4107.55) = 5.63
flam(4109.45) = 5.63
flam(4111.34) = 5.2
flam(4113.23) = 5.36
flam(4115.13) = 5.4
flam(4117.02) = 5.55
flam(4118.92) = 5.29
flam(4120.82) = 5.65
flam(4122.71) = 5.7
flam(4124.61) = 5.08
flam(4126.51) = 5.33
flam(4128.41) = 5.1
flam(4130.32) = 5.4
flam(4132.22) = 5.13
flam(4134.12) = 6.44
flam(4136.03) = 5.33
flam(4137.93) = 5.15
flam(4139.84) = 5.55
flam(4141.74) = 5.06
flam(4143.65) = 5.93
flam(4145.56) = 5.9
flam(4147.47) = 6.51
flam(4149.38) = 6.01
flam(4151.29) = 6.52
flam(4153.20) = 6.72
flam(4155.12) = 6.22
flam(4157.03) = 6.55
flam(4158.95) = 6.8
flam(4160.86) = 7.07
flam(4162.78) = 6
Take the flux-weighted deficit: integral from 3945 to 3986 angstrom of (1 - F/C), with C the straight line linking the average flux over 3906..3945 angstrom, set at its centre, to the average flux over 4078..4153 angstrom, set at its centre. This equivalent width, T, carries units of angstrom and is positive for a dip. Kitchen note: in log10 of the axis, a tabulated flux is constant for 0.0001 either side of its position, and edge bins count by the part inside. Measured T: 1.2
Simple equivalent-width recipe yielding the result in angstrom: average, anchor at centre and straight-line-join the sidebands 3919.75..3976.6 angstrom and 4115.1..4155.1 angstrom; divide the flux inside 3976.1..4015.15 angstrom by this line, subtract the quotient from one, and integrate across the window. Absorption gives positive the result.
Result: 2.0 angstrom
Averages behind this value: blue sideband 5.5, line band 5.26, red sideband 5.67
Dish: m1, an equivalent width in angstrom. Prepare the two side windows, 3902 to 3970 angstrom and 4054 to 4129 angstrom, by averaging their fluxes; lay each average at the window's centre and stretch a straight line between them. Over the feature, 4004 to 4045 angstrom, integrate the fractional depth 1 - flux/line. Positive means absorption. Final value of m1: 4.37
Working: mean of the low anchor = 5.71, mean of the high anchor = 5.45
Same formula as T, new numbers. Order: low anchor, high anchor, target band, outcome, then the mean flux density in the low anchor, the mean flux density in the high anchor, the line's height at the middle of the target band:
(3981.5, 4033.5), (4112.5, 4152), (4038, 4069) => 0.70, 5.17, 5.59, 5.32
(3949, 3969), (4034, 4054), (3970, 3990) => 0.71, 5.7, 5.12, 5.56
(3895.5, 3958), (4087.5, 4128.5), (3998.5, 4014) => 1.76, 5.77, 5.52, 5.66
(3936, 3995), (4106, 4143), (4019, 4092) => 3.49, 5.54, 5.43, 5.48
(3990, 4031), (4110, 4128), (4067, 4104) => -1.74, 5.06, 5.39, 5.29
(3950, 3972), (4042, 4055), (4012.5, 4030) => 1.03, 5.55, 5.24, 5.34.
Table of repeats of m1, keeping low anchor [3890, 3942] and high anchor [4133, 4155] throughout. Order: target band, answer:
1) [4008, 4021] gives 1.7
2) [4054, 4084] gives 2.8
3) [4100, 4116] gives 1.0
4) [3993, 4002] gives 1.1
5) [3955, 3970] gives 0.4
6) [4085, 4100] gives 0.6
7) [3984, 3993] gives 0.1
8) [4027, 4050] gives 3.3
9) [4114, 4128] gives 1.2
